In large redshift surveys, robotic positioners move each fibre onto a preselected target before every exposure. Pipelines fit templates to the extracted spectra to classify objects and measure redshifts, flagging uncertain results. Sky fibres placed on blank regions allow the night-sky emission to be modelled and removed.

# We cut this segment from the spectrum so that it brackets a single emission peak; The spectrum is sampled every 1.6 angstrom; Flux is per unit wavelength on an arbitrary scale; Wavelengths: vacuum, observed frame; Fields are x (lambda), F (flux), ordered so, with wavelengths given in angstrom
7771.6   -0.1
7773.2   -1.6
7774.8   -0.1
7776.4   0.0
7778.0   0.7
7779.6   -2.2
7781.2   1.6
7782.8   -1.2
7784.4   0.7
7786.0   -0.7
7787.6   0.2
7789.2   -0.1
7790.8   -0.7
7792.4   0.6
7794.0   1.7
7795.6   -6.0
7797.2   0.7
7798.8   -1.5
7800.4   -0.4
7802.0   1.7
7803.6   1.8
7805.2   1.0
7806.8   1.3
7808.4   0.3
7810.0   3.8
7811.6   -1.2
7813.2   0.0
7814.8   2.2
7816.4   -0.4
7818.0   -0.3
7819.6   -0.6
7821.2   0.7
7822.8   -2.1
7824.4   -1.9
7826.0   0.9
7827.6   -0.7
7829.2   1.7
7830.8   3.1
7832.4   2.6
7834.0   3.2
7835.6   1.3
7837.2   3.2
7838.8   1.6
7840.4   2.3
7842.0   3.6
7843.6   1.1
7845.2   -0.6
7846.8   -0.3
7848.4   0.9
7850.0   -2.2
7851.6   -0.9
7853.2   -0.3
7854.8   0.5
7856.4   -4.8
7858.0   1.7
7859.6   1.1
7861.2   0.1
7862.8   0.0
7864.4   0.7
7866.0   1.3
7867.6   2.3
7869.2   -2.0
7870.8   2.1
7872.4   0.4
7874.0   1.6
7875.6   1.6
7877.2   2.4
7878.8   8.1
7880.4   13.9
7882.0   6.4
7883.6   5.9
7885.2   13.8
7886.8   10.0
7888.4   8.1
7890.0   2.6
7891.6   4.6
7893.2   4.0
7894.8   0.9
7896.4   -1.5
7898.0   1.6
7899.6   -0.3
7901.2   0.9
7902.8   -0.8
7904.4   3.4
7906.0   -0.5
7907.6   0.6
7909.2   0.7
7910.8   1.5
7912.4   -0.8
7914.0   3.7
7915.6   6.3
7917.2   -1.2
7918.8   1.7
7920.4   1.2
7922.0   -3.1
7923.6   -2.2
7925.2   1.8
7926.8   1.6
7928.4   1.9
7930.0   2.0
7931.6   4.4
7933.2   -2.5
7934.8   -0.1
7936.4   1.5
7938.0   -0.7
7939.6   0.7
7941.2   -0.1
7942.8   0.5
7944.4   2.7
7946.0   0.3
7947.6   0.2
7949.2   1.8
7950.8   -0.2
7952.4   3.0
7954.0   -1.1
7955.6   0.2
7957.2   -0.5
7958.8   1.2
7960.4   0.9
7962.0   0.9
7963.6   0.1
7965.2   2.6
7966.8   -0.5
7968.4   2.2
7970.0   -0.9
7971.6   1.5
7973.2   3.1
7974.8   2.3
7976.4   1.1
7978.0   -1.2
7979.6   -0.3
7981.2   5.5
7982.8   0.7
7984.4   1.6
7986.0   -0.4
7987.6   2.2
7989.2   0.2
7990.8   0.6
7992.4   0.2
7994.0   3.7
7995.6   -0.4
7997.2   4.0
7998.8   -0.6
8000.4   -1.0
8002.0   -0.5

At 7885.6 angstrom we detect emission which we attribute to [O II] 3727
